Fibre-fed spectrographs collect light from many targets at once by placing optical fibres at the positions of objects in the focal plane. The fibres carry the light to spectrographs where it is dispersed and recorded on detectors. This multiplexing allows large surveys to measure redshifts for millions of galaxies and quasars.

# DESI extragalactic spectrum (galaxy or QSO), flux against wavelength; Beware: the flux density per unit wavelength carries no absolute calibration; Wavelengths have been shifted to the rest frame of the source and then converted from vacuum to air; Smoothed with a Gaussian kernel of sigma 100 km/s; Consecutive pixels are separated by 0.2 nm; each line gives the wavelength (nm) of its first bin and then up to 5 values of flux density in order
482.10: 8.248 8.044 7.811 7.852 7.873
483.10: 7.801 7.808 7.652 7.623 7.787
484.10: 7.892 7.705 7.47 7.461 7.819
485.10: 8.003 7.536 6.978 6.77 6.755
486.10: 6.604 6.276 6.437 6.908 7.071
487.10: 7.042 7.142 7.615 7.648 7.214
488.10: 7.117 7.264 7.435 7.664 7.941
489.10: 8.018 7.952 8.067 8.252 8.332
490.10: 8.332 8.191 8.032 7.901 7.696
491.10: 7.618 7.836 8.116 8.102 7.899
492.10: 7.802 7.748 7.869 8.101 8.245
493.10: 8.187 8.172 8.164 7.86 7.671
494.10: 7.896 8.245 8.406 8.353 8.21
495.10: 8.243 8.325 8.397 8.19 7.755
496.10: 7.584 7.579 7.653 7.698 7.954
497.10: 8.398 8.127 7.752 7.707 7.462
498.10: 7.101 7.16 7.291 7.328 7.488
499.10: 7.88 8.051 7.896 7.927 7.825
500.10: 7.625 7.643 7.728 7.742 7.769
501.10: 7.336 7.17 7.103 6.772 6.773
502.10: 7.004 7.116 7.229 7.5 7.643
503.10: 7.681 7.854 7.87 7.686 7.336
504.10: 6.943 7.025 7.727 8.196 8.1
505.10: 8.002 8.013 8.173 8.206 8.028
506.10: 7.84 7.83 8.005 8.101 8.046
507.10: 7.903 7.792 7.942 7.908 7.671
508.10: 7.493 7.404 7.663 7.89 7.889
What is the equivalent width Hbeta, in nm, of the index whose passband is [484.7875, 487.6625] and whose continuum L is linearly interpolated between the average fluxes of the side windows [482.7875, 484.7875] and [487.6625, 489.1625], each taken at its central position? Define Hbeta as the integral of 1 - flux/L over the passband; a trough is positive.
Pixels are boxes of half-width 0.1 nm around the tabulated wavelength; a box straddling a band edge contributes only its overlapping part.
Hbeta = 0.20 nm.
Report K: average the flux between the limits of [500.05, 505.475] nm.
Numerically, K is 7.51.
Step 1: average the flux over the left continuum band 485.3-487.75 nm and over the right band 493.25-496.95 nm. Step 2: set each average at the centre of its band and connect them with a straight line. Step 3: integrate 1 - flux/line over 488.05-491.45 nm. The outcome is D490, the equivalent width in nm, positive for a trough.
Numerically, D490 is -0.24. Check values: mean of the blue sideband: 6.95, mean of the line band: 7.88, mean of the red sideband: 8.02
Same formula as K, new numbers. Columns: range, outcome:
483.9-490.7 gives 7.49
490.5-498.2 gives 7.95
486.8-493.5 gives 7.81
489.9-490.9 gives 8.09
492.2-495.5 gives 8.11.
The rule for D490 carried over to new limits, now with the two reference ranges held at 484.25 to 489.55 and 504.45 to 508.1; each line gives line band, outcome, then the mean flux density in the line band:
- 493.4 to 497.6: -0.23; 8.02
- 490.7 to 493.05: -0.14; 7.92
